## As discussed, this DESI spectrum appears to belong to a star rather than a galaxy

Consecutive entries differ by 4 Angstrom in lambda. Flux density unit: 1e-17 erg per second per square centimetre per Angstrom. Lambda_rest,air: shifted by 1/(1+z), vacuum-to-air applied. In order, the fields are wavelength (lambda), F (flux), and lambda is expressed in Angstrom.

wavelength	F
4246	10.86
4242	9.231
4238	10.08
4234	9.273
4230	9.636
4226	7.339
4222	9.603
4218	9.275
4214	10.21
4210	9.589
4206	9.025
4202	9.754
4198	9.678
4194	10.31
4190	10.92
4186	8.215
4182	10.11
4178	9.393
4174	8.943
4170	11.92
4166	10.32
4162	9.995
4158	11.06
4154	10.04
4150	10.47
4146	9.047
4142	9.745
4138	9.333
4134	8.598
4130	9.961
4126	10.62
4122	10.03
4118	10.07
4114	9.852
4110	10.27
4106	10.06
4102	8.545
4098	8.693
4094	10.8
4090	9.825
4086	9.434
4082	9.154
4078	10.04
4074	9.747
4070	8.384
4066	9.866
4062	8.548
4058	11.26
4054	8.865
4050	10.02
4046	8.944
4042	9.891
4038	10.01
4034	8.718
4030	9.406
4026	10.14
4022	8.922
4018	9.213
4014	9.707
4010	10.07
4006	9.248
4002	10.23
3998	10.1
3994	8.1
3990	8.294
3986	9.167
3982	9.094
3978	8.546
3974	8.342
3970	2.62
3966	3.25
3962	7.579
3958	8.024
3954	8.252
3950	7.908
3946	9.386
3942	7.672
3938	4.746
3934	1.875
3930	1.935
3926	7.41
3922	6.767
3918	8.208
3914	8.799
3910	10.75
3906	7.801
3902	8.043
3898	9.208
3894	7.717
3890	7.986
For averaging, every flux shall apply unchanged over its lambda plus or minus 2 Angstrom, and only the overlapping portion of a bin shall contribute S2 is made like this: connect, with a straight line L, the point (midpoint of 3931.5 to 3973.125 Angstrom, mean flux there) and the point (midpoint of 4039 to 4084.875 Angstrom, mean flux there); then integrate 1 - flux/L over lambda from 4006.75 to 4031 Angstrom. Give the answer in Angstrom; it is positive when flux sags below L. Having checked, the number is -4.1 Angstrom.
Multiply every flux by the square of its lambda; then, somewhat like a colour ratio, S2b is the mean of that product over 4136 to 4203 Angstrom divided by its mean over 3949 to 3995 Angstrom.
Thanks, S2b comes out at 1.5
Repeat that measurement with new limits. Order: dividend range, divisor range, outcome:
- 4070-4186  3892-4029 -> 1.35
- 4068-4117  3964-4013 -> 1.24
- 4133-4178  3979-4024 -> 1.16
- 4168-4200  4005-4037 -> 1.14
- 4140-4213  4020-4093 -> 1.10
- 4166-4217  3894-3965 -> 1.54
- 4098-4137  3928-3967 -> 1.72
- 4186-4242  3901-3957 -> 1.54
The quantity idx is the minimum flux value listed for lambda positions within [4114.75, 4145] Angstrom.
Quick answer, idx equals 8.598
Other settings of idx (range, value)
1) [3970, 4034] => 2.62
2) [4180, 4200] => 8.215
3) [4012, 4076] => 8.384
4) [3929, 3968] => 1.875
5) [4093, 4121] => 8.545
